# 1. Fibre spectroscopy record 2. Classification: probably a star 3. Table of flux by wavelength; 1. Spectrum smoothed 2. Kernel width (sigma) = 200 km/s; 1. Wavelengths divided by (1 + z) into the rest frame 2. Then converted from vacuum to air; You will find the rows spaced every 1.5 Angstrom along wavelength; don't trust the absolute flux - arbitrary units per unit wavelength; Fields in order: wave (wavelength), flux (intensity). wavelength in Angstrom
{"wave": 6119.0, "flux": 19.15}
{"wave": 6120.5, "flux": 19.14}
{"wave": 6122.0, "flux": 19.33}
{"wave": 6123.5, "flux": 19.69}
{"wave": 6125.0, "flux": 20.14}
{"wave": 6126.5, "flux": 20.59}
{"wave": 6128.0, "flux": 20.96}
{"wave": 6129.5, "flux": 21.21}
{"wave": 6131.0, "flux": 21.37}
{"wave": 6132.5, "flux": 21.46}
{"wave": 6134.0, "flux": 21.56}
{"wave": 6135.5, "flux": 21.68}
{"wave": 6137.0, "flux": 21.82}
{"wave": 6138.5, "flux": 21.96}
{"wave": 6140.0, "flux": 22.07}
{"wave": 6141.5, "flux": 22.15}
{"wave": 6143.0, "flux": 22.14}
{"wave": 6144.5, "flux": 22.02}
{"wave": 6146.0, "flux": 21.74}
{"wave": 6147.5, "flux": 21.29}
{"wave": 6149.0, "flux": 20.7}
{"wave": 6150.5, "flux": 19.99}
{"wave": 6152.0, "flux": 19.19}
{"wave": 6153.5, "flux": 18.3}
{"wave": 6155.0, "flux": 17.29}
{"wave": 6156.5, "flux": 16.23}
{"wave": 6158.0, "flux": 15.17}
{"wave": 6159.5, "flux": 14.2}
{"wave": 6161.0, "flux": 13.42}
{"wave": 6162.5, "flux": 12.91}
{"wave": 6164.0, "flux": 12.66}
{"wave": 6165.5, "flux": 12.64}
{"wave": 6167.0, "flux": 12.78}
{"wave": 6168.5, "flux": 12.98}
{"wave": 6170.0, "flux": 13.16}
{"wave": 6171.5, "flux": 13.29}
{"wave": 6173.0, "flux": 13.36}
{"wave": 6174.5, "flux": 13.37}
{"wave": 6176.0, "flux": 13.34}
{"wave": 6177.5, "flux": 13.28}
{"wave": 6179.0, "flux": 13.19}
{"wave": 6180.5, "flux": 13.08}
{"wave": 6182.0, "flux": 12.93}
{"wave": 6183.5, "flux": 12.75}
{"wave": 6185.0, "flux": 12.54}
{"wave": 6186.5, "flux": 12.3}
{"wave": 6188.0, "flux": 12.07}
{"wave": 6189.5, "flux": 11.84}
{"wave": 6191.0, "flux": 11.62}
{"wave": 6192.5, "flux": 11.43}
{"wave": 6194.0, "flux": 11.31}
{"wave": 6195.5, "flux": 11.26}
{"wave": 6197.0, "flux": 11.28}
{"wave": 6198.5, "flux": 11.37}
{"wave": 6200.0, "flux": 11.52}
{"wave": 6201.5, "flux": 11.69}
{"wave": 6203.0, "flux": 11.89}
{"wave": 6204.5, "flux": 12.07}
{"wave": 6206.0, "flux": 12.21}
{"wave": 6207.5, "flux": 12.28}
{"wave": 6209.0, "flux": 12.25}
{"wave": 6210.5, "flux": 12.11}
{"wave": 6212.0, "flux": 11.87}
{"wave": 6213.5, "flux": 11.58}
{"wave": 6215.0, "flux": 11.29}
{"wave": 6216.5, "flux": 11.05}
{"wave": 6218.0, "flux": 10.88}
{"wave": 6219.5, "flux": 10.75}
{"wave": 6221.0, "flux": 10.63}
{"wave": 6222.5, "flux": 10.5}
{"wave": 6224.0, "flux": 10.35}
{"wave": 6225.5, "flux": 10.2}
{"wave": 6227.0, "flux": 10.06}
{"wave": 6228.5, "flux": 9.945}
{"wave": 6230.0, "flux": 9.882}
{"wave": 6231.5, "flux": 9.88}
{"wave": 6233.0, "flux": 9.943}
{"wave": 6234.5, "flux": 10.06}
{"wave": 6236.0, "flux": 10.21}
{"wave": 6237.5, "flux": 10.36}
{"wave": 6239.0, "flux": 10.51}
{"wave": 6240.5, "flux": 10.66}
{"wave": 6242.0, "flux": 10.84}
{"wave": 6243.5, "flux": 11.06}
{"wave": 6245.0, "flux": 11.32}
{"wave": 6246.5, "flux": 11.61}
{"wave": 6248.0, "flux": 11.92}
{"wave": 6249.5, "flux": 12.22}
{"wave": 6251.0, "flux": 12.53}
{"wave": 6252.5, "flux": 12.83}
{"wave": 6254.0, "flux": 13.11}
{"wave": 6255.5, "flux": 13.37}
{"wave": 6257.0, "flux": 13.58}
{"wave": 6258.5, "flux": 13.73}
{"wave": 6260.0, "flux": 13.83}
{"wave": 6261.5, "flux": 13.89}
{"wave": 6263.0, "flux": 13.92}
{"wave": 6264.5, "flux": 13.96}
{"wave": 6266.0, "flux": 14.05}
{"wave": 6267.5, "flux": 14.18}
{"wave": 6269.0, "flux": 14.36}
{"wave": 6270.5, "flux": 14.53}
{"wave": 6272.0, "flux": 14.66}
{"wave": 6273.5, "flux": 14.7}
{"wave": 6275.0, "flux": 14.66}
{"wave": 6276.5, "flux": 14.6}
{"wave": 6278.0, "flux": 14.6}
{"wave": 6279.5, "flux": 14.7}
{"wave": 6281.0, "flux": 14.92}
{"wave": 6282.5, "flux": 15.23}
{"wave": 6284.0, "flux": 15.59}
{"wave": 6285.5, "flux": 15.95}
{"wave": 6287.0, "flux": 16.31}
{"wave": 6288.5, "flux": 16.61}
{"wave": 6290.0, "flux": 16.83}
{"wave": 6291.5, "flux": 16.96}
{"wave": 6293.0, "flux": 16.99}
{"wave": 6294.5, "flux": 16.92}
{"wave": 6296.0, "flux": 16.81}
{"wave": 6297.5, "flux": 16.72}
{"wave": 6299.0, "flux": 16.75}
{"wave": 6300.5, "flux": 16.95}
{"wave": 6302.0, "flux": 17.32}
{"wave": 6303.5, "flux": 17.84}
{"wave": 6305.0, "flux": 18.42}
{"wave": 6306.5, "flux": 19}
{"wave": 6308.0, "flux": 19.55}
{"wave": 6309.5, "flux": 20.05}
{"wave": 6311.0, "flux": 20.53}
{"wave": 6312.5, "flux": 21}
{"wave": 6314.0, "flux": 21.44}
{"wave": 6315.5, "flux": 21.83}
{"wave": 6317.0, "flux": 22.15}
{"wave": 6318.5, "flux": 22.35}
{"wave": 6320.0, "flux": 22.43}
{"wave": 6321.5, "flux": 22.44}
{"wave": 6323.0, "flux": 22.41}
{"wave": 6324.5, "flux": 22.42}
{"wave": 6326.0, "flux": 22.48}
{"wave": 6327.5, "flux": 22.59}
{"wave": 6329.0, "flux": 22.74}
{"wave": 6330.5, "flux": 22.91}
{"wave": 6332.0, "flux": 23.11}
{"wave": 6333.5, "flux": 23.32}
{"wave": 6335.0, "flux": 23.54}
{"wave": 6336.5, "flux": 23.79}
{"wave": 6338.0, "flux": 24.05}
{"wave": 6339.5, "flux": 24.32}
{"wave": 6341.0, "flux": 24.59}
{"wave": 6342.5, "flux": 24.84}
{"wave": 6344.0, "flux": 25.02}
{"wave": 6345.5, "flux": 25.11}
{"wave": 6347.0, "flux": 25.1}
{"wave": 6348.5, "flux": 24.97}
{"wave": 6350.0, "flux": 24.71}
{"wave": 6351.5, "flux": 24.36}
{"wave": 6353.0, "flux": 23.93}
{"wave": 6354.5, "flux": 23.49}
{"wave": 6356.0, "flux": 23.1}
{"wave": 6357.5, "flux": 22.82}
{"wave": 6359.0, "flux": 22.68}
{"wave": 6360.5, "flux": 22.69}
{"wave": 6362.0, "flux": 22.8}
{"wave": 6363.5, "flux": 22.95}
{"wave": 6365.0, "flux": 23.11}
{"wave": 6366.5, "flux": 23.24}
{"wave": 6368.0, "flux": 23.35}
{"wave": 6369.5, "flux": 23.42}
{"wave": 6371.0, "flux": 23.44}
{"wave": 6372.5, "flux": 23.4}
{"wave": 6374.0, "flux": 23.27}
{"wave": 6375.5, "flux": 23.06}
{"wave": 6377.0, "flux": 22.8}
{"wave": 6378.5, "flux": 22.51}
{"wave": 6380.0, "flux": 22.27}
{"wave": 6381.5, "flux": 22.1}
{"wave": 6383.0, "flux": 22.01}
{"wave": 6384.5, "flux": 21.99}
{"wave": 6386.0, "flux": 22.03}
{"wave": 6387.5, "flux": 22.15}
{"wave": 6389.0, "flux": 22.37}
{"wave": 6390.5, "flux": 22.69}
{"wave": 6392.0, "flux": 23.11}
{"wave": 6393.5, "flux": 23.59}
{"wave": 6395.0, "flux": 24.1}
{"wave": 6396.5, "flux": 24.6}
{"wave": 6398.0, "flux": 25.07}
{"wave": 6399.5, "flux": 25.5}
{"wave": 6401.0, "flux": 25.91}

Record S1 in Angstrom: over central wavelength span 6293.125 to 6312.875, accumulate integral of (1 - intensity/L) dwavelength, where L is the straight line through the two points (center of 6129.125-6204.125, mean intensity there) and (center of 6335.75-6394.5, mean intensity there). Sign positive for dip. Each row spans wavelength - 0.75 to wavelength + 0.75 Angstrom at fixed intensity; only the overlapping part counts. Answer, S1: 2.60 Angstrom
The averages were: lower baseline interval 15.7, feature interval 18.2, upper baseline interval 23.4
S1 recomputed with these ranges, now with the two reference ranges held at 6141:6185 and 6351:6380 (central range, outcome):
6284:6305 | 3.8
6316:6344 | -1.7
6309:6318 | 0.0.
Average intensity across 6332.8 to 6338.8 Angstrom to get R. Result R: 23.7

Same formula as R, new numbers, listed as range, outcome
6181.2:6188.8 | 12.5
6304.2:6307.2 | 18.7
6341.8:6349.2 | 25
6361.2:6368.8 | 23.1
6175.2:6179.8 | 13.3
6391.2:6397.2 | 23.8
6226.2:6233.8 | 9.94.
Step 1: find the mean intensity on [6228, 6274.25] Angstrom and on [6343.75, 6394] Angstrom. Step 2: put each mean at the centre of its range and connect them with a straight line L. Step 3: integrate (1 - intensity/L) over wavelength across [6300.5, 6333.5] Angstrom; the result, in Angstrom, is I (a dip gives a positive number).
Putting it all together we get -4.8 Angstrom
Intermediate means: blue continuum 12.3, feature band 21.1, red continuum 23.2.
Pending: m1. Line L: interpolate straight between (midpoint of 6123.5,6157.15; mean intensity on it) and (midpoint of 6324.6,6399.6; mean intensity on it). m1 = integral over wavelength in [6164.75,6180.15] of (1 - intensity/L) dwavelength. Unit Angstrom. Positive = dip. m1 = 5.8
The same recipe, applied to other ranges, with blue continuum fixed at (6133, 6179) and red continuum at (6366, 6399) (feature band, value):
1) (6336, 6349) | -1.6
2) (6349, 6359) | -0.6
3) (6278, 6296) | 4.0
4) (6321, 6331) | -0.5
